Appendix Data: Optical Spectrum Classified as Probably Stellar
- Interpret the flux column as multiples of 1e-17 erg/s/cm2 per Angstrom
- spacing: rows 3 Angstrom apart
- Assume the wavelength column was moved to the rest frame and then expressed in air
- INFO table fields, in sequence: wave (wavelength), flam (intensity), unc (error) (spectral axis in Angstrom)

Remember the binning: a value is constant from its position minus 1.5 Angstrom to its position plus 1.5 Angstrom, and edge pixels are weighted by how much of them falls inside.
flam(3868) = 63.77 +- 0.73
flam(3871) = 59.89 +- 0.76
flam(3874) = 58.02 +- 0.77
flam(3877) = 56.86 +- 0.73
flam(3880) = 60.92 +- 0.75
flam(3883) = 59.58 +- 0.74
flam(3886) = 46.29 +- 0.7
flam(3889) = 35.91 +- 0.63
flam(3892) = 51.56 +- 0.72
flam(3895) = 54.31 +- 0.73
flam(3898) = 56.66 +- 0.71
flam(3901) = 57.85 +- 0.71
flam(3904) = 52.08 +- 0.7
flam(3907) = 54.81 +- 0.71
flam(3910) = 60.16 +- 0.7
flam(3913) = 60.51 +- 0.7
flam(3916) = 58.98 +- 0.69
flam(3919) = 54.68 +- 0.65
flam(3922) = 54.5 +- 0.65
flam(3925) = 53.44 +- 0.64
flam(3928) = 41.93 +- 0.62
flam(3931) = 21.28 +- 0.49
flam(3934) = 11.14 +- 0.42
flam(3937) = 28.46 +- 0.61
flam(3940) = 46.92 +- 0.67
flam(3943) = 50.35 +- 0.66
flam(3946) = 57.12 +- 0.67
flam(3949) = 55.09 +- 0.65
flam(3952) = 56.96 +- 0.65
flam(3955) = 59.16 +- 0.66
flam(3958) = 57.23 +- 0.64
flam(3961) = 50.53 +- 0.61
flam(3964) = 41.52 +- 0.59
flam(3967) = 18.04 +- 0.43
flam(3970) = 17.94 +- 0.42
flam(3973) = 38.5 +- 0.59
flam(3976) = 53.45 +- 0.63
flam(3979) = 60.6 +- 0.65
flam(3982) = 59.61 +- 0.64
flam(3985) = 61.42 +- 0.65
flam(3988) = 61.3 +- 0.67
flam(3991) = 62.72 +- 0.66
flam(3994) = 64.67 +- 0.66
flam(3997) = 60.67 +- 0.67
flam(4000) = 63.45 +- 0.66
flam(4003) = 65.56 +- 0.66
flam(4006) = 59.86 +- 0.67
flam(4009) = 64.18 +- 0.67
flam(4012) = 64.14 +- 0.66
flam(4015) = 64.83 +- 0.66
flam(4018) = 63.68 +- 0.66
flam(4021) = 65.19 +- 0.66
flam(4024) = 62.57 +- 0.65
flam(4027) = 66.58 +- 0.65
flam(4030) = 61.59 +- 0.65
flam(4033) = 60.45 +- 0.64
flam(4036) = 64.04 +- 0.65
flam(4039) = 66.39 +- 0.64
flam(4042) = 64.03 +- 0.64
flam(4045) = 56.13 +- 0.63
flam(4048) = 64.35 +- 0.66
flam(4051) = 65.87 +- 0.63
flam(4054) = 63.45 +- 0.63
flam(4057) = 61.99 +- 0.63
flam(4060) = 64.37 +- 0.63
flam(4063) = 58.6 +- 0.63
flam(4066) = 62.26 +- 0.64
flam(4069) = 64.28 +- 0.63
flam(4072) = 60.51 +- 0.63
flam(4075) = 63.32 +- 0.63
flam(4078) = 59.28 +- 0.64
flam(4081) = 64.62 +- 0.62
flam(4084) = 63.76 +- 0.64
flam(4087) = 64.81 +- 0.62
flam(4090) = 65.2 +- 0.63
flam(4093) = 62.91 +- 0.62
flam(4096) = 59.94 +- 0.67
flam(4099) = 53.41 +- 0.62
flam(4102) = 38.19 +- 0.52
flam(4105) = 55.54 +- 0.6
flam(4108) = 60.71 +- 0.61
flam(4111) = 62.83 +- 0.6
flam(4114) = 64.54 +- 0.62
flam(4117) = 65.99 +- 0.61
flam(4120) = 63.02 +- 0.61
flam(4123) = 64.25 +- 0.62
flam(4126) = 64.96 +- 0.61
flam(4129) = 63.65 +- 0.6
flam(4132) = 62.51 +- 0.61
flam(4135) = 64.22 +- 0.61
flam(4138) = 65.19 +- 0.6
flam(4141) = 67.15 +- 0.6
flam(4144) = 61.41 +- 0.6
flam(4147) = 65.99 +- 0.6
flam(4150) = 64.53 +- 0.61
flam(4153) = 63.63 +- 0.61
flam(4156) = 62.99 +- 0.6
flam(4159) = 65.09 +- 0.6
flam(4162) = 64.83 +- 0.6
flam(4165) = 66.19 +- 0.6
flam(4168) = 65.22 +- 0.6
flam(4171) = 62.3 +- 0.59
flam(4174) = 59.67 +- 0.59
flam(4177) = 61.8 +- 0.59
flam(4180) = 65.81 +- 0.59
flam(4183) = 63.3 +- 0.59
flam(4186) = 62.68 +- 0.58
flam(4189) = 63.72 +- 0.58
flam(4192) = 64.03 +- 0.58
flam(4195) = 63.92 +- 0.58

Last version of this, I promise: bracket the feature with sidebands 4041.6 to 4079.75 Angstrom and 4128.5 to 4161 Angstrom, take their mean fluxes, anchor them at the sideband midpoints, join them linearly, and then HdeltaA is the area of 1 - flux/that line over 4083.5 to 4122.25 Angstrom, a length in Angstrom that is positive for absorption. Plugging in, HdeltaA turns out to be 1.9 Angstrom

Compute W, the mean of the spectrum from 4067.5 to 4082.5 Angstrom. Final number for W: 62.4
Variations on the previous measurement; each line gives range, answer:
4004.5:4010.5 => 62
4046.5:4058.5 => 63.9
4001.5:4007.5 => 62.7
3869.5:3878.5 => 58.3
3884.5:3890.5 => 41.1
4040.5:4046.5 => 60.1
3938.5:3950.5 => 52.4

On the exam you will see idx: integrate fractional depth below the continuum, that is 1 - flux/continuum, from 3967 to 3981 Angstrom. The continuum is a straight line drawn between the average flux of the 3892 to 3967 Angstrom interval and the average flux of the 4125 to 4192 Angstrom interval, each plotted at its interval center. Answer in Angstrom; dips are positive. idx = 3.11 Angstrom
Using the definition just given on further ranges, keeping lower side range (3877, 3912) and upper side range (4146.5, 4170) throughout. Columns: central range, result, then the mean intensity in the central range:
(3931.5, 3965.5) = 6.1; 46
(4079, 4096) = -0.5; 63.7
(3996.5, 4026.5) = -2.5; 63.6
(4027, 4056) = -1.5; 63.1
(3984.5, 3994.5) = -0.8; 62.4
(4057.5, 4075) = -0.3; 62.1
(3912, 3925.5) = -0.4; 56.5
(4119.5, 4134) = -0.1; 63.7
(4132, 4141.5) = -0.2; 64.9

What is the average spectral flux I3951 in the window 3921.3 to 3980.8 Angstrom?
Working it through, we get 43.6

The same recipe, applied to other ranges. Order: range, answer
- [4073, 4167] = 62.4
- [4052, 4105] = 60.5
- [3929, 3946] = 34.2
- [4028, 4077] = 62.6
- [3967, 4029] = 58.1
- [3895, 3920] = 56.9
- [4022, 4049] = 62.9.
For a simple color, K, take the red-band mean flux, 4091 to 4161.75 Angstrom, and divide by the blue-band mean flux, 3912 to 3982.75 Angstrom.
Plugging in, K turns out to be 1.35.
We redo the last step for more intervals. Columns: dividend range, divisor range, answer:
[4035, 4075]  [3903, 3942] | 1.36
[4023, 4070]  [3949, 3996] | 1.23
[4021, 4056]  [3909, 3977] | 1.39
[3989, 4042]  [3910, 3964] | 1.32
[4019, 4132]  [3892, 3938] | 1.28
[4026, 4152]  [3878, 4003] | 1.23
